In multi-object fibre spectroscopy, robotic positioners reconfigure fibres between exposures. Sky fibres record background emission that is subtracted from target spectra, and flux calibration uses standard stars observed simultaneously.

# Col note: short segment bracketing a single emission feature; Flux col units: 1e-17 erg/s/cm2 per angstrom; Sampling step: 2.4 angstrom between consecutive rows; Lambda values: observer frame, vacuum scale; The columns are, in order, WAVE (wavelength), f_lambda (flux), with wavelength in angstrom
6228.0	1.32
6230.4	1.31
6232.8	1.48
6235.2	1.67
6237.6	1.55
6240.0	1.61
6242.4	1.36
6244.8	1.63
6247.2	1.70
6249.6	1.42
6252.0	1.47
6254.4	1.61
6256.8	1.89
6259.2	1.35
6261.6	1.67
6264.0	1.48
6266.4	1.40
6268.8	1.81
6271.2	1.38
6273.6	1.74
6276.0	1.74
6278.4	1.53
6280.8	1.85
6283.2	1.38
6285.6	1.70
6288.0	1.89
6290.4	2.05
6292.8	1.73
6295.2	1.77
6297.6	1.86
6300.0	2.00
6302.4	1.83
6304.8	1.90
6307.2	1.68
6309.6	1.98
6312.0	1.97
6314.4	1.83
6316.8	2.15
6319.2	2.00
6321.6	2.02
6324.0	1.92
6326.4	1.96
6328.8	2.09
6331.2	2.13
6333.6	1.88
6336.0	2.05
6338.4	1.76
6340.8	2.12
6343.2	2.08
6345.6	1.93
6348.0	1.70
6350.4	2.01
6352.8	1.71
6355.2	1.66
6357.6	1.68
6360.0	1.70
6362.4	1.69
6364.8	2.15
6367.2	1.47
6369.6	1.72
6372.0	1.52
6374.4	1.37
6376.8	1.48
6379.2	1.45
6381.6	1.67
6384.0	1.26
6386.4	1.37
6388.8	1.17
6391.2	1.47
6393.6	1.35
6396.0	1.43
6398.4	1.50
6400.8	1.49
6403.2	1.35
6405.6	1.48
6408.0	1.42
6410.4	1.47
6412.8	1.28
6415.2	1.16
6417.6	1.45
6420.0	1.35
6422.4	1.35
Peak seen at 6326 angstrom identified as C III] 1909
